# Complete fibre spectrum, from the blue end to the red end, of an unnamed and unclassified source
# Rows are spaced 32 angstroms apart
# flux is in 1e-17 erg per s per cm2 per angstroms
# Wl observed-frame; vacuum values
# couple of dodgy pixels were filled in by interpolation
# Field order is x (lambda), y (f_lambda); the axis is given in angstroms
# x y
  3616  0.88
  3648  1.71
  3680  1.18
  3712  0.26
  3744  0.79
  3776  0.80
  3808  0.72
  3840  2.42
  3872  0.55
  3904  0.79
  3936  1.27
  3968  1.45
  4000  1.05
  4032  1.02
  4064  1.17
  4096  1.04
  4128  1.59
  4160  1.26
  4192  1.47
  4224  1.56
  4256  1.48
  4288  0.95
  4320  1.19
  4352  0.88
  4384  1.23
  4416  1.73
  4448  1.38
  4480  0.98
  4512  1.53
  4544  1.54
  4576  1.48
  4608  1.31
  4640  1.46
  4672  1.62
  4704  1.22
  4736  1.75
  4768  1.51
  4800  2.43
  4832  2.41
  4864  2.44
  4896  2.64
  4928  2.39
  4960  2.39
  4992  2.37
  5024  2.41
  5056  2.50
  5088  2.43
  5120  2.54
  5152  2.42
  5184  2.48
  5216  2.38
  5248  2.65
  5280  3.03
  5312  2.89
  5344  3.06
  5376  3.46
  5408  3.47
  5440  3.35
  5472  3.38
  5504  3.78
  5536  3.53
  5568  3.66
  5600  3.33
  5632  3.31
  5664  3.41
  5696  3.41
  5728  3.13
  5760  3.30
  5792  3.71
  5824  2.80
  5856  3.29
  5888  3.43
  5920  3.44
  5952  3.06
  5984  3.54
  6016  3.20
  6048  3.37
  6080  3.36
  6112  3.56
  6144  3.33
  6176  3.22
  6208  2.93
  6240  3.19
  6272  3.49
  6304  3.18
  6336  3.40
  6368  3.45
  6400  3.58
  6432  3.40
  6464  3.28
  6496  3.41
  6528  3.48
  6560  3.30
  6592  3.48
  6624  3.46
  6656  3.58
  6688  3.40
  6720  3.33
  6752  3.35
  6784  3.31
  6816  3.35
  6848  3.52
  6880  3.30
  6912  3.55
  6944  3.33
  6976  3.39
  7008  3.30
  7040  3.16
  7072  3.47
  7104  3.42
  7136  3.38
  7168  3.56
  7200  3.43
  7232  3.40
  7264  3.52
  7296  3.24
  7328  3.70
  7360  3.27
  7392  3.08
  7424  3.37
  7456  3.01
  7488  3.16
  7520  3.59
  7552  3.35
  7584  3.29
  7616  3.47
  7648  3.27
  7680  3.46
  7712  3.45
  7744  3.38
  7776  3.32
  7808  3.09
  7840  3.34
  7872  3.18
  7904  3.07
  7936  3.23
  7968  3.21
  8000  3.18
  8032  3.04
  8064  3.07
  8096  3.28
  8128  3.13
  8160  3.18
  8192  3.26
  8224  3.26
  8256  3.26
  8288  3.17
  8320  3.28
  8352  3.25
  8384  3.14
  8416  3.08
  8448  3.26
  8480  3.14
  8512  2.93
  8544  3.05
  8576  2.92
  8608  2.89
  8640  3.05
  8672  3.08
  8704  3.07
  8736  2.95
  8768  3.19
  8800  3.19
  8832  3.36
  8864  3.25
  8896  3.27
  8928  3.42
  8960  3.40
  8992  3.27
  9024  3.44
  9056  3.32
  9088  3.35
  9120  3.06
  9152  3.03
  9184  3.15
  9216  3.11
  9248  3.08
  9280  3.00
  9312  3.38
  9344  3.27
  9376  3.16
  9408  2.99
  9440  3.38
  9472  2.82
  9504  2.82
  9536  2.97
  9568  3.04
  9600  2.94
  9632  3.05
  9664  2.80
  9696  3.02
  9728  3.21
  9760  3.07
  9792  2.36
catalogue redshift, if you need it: 0.197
